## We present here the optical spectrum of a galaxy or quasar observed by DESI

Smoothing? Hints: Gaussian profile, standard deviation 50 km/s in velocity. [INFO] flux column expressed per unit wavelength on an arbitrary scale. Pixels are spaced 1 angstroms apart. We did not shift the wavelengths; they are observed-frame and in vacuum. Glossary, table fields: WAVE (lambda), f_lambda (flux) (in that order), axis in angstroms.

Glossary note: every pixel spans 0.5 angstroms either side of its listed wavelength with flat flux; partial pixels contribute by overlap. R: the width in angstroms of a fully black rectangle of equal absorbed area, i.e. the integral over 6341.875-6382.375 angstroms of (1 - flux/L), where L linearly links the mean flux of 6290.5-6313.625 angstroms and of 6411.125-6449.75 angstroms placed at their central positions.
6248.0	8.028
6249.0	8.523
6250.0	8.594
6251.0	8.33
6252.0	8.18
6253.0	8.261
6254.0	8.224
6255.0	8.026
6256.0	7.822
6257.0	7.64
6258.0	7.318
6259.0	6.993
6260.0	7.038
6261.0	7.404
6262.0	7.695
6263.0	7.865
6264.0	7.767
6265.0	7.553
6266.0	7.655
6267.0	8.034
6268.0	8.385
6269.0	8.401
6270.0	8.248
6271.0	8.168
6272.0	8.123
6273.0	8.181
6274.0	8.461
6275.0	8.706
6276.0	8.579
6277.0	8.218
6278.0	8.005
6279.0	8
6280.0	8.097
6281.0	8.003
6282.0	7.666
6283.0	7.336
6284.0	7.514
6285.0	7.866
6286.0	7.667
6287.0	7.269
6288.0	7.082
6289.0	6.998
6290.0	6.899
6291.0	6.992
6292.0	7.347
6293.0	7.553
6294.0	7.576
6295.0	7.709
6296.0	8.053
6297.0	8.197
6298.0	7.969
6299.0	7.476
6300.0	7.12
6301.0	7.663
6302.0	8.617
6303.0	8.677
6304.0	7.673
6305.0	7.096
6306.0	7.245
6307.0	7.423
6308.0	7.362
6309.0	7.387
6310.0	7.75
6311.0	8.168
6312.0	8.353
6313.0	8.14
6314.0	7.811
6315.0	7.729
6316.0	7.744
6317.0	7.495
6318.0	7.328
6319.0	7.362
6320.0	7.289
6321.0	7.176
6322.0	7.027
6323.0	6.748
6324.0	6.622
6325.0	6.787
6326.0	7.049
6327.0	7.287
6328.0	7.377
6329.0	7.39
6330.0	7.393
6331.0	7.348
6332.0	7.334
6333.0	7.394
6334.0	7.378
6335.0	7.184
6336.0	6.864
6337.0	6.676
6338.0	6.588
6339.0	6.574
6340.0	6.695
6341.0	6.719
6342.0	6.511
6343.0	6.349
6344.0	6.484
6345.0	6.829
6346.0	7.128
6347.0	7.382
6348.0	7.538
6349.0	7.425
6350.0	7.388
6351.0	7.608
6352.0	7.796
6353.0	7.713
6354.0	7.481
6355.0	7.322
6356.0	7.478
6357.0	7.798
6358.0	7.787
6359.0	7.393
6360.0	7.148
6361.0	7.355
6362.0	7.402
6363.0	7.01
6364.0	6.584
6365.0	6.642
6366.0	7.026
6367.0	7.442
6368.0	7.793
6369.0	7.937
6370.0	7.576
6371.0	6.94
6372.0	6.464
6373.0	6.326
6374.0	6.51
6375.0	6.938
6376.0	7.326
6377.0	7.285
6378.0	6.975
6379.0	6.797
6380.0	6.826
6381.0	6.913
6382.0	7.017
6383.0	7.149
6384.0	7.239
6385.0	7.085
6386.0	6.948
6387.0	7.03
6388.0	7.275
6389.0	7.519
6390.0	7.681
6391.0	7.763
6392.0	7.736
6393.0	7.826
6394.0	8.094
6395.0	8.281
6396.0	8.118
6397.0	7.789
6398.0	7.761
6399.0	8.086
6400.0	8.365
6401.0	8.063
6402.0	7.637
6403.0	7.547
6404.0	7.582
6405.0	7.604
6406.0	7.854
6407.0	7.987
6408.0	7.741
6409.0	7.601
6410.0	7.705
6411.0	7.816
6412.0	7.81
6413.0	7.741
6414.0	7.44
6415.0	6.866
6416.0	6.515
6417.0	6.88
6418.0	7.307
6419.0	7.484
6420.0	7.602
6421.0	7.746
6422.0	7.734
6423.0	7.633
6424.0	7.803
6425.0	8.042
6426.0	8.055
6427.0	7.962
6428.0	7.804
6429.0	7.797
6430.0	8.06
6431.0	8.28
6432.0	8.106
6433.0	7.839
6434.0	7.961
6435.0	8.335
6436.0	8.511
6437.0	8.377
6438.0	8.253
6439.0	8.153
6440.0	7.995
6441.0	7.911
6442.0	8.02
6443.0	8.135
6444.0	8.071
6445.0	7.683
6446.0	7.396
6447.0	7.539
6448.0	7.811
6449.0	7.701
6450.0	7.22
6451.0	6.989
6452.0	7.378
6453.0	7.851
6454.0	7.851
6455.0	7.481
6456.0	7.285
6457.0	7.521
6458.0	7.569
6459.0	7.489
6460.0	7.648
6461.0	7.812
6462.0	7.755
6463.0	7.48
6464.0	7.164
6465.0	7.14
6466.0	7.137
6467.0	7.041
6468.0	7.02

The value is 3.1 angstroms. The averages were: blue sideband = 7.72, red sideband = 7.8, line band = 7.17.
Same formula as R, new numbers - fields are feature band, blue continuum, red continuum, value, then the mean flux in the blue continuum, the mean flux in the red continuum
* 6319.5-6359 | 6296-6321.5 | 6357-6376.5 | 1.35 angstroms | 7.7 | 7.15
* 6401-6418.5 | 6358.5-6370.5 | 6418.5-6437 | 0.51 angstroms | 7.28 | 7.94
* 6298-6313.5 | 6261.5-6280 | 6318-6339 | -0.52 angstroms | 8.11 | 7.11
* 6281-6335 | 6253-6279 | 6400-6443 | 2.85 angstroms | 7.95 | 7.8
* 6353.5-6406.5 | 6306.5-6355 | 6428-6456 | 1.01 angstroms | 7.26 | 7.87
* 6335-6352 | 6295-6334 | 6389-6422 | 1.40 angstroms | 7.53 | 7.69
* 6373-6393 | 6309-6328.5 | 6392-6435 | 1.32 angstroms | 7.43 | 7.77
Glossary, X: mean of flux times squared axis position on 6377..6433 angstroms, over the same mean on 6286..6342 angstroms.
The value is 1.1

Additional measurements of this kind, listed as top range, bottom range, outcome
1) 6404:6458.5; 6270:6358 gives 1.07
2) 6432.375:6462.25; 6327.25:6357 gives 1.12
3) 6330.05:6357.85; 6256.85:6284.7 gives 0.93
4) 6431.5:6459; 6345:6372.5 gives 1.09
